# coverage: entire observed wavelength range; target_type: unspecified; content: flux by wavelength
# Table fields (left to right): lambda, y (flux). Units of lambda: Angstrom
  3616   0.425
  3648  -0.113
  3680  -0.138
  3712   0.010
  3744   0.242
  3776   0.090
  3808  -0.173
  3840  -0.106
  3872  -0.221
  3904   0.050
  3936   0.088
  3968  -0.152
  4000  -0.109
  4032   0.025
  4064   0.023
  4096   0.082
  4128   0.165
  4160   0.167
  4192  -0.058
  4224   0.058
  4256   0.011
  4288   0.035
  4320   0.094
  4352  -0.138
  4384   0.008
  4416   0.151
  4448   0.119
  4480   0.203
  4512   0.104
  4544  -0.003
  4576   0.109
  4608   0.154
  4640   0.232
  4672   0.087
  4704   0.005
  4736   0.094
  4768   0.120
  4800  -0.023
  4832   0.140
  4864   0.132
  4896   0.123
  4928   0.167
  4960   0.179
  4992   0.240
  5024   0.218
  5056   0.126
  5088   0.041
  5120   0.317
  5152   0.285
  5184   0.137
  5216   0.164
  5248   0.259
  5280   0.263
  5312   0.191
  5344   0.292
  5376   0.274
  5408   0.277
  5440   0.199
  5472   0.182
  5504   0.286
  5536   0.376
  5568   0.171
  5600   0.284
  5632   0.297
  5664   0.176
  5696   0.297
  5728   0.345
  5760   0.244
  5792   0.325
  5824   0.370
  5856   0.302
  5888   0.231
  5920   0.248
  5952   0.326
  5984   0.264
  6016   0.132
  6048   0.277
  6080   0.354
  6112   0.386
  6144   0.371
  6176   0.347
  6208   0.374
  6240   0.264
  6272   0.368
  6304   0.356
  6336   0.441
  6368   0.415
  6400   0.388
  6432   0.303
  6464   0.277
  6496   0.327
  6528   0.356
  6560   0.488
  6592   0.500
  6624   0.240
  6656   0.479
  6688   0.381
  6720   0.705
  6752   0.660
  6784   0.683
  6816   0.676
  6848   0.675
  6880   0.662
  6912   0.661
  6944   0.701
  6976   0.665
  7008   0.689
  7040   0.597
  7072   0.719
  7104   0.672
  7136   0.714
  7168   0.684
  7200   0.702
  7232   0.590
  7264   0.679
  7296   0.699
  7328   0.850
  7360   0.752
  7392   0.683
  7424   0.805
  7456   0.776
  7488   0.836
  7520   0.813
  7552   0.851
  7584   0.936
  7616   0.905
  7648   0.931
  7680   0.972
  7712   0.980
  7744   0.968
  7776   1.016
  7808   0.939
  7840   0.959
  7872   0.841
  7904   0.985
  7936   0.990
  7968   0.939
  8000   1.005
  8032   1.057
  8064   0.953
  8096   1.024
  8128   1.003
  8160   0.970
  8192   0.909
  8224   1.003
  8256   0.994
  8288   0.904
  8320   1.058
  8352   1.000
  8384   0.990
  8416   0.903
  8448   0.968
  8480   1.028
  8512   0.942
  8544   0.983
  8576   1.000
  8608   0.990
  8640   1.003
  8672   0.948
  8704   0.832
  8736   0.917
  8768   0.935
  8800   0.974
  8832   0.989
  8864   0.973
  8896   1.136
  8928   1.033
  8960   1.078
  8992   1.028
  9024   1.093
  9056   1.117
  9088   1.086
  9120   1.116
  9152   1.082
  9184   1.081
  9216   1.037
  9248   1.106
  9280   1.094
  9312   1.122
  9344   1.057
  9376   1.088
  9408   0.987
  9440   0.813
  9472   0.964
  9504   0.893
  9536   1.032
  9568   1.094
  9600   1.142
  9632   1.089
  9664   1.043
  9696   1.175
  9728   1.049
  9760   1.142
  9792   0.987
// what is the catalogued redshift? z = 0.681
